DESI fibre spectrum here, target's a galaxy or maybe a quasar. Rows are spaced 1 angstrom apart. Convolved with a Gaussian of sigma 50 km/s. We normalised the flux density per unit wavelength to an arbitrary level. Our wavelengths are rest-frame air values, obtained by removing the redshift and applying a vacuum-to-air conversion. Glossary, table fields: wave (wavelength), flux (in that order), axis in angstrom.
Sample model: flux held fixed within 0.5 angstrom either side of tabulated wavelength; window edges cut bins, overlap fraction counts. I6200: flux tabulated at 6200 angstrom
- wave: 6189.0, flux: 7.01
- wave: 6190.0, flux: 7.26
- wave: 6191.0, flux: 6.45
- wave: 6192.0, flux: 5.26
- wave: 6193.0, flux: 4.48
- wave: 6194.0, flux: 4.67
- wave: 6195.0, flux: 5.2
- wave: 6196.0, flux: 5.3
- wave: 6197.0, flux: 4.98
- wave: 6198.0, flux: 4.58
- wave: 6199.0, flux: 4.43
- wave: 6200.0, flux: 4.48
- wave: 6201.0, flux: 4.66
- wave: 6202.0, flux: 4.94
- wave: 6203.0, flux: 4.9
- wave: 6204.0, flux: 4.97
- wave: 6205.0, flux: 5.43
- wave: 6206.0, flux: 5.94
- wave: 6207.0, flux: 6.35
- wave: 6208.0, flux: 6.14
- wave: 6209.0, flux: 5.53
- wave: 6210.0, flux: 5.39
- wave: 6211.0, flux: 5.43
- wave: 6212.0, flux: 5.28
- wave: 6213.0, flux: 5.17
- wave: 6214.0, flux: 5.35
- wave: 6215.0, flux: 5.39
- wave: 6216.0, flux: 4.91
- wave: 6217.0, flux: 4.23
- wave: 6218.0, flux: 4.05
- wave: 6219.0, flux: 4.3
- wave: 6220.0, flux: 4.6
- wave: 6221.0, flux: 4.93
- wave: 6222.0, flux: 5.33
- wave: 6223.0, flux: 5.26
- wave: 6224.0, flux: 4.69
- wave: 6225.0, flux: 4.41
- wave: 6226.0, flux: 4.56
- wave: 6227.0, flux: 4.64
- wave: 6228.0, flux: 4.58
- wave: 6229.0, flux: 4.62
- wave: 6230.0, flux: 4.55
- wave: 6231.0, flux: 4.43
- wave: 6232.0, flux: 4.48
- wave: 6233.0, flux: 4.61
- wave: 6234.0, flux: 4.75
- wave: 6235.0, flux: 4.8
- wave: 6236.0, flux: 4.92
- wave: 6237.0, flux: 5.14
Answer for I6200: 4.48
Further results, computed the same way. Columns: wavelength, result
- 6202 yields 4.94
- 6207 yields 6.35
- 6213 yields 5.17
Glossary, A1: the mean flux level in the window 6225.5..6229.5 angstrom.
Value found 4.6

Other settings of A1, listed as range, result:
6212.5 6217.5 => 5.01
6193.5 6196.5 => 5.06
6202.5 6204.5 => 4.94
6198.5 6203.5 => 4.68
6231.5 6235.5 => 4.66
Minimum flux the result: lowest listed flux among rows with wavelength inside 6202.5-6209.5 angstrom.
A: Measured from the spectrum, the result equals 4.9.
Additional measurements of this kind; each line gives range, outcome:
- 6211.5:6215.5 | 5.17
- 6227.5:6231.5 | 4.43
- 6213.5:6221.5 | 4.05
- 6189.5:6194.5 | 4.48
